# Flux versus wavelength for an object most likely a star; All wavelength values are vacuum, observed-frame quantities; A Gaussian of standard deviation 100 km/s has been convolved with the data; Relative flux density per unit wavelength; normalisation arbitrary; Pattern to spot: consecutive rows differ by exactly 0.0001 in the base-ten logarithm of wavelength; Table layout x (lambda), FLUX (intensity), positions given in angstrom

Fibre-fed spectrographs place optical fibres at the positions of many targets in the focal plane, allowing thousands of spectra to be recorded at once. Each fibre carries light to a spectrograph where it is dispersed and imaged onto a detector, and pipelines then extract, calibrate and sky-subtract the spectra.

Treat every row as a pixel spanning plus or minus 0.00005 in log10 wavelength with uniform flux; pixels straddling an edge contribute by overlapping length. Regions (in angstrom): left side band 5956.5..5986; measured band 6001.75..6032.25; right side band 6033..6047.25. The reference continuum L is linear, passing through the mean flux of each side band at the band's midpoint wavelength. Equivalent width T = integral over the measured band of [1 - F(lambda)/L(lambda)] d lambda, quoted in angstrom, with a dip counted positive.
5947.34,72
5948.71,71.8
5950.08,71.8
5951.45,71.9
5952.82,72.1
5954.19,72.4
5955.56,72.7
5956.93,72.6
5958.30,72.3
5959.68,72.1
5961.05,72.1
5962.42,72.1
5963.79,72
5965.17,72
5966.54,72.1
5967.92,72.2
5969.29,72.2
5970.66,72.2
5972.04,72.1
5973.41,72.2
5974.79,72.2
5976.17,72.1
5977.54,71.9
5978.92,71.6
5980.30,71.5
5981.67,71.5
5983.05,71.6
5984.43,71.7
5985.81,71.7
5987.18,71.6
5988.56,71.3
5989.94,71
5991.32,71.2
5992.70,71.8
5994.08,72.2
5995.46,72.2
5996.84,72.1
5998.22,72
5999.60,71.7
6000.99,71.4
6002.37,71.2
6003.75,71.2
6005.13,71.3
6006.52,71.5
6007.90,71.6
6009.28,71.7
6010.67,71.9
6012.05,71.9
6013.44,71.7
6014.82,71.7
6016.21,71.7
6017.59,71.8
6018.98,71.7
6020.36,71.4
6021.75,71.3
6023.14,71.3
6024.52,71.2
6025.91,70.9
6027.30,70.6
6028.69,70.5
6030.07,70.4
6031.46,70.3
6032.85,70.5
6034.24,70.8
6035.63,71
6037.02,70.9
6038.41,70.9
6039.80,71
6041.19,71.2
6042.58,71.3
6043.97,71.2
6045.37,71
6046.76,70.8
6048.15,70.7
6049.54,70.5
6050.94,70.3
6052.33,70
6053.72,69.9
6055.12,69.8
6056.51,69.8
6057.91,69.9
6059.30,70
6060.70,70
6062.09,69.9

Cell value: 0.0 angstrom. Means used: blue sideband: 72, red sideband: 71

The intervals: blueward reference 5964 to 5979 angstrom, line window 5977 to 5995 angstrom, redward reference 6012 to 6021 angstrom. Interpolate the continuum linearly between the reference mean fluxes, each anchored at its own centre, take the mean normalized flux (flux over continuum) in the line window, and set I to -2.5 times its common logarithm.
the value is 0.005 mag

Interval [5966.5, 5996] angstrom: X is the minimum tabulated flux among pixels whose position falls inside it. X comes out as 71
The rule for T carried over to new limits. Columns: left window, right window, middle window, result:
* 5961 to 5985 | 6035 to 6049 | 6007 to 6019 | -0.1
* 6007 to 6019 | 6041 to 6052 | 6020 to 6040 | 0.1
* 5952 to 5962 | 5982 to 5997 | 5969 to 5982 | 0.0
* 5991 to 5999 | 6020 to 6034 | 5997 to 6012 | 0.0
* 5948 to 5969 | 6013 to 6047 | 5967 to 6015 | 0.0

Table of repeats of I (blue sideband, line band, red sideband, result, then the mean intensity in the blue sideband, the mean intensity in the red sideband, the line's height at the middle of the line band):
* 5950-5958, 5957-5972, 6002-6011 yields 0.000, 72.3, 71.5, 72.2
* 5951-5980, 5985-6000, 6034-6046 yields 0.000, 72.1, 71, 71.7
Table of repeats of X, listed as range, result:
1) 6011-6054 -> 69.9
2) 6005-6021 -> 71.3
